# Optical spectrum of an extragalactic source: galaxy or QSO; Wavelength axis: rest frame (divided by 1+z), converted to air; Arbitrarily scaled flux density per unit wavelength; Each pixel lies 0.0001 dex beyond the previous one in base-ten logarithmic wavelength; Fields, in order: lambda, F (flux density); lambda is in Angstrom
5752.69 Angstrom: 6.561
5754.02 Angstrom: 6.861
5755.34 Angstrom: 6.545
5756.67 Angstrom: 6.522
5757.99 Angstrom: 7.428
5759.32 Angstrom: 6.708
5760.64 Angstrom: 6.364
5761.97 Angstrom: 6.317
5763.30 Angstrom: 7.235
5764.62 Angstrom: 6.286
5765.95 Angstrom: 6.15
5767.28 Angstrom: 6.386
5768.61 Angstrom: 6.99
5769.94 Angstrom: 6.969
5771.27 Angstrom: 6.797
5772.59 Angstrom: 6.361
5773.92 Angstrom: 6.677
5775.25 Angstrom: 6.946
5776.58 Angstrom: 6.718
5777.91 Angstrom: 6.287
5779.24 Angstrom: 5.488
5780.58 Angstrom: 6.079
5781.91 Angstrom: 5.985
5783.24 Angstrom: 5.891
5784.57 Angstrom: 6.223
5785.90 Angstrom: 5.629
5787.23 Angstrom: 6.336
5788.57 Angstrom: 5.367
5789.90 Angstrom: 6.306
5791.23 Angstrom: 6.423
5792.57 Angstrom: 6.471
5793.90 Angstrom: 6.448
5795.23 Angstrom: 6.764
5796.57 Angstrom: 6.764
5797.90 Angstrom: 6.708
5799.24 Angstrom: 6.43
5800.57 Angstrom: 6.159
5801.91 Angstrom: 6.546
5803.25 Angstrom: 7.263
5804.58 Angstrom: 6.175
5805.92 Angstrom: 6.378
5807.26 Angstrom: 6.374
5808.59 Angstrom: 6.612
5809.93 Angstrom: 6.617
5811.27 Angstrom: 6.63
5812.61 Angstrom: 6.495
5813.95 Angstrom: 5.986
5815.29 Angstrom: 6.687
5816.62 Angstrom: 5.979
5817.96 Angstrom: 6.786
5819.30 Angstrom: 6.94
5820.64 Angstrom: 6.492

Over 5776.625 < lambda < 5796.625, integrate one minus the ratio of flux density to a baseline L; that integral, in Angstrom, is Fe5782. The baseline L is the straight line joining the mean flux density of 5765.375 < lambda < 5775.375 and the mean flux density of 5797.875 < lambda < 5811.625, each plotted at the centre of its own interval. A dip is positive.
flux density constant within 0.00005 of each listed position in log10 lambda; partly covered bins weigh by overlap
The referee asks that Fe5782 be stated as 1.3 Angstrom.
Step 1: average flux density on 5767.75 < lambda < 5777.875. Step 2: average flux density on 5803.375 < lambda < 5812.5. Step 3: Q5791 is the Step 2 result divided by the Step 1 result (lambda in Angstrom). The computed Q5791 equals 1.0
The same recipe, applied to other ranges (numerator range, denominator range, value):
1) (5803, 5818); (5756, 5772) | 0.97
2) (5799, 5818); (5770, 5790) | 1.04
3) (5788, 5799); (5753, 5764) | 0.95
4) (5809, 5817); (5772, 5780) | 1.00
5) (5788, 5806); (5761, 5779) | 0.98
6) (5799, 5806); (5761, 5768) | 1.01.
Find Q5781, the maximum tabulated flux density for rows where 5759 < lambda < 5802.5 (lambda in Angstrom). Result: 7.235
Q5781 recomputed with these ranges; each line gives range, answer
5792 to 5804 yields 7.263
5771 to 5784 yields 6.946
